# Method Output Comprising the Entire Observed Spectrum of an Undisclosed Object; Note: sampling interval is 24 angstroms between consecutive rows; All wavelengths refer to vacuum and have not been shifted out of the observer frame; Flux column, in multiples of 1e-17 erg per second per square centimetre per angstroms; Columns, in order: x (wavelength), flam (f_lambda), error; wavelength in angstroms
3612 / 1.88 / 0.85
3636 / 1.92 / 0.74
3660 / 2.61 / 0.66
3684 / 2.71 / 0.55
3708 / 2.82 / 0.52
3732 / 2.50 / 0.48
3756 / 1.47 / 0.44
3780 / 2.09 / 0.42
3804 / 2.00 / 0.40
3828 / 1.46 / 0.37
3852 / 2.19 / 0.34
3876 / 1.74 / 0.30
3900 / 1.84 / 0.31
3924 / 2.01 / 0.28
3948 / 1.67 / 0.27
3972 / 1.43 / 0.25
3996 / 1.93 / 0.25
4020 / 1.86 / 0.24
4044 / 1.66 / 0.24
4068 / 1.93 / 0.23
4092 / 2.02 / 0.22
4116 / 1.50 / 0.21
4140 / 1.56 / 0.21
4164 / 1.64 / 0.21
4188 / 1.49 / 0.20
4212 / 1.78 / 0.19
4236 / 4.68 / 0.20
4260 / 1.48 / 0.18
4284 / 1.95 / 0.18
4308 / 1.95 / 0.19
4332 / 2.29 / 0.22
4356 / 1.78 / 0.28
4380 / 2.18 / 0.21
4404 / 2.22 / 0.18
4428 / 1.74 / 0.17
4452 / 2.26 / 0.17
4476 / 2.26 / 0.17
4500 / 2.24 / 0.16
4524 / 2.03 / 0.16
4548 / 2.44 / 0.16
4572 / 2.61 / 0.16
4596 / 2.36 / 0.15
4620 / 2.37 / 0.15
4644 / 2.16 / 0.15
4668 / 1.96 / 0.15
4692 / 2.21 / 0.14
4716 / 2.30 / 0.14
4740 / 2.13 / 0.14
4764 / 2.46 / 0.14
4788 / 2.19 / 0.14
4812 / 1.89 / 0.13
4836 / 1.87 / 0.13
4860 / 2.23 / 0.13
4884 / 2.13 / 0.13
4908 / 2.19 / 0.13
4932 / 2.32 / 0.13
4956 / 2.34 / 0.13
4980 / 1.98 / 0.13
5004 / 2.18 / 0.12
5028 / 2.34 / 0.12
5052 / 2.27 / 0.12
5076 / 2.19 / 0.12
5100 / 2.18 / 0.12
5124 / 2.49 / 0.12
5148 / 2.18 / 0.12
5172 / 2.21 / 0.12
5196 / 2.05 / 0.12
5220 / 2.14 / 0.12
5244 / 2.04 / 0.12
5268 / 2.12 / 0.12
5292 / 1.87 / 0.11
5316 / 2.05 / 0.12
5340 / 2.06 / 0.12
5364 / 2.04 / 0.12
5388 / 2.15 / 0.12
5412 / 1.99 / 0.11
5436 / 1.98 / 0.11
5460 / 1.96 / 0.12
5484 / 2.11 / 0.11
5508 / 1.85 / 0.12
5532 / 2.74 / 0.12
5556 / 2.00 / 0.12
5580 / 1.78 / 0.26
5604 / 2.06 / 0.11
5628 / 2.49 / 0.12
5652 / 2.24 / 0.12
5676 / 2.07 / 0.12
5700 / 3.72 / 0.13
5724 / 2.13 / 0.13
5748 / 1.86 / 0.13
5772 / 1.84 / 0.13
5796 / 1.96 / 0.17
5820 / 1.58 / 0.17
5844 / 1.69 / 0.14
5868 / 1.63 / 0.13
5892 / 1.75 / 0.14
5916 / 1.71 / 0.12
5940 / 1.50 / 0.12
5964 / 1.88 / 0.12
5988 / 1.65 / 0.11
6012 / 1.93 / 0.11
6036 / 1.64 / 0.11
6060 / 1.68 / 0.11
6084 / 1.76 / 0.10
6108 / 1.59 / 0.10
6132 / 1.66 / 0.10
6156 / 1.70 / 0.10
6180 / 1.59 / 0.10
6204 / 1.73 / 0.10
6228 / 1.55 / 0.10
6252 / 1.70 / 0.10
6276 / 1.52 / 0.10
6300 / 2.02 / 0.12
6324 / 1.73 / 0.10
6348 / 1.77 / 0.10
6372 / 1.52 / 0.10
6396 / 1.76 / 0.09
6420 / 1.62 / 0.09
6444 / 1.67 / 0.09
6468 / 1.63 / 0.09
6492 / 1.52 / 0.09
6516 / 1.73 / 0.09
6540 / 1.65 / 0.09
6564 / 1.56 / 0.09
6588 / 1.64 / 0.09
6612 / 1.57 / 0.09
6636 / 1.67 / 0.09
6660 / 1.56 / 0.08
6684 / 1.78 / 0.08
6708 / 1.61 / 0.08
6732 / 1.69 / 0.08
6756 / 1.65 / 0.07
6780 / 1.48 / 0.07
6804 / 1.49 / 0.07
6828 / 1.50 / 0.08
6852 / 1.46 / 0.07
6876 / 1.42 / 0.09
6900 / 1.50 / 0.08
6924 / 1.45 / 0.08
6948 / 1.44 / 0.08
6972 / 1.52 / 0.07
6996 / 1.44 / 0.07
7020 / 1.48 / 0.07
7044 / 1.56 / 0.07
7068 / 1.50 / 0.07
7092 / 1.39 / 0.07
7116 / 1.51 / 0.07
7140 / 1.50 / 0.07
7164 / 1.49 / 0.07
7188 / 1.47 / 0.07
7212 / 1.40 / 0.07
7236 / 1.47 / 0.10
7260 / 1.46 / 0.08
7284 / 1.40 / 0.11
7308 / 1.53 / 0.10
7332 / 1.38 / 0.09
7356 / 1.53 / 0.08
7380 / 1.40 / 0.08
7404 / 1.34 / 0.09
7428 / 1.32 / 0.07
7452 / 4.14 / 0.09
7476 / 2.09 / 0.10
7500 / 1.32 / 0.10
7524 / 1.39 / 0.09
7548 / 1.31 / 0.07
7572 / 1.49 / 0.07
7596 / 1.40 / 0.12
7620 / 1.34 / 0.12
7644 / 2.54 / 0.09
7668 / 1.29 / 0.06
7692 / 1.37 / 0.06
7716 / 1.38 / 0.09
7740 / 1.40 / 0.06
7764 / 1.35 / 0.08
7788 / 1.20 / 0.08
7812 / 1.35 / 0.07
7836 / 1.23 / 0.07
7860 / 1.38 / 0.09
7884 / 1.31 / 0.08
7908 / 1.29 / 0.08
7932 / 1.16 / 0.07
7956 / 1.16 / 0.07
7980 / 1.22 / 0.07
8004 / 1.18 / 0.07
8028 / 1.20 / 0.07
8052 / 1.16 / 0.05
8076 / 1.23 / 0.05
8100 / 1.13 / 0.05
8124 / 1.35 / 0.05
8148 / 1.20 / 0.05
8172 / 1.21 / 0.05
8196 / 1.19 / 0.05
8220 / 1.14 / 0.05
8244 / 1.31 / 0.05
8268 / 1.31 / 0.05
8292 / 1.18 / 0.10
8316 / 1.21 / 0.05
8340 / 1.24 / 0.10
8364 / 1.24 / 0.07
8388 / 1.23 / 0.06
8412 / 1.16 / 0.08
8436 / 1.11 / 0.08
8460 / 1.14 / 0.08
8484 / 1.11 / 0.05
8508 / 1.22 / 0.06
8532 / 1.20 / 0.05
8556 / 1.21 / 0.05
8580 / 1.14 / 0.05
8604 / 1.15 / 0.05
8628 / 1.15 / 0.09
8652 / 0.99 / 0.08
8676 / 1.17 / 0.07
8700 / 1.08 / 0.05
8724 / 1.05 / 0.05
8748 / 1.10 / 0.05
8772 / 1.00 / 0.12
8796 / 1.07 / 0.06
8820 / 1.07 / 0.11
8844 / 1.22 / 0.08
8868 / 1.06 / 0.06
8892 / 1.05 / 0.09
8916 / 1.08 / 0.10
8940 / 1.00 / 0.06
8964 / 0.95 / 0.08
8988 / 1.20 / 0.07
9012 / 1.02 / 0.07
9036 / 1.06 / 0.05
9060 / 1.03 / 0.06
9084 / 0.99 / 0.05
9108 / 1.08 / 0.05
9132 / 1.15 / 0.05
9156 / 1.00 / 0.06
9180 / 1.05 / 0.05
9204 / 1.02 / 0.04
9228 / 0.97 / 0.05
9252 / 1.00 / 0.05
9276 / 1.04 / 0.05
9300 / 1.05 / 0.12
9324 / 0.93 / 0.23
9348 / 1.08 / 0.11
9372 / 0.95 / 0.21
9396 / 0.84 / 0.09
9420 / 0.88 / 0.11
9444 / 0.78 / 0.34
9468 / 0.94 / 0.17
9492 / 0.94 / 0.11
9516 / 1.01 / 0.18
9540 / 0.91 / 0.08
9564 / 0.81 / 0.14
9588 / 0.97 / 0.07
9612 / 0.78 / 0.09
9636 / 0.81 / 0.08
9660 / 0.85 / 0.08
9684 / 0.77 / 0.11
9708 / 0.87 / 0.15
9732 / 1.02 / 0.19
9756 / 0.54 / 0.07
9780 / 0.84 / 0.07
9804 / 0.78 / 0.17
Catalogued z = 0.137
